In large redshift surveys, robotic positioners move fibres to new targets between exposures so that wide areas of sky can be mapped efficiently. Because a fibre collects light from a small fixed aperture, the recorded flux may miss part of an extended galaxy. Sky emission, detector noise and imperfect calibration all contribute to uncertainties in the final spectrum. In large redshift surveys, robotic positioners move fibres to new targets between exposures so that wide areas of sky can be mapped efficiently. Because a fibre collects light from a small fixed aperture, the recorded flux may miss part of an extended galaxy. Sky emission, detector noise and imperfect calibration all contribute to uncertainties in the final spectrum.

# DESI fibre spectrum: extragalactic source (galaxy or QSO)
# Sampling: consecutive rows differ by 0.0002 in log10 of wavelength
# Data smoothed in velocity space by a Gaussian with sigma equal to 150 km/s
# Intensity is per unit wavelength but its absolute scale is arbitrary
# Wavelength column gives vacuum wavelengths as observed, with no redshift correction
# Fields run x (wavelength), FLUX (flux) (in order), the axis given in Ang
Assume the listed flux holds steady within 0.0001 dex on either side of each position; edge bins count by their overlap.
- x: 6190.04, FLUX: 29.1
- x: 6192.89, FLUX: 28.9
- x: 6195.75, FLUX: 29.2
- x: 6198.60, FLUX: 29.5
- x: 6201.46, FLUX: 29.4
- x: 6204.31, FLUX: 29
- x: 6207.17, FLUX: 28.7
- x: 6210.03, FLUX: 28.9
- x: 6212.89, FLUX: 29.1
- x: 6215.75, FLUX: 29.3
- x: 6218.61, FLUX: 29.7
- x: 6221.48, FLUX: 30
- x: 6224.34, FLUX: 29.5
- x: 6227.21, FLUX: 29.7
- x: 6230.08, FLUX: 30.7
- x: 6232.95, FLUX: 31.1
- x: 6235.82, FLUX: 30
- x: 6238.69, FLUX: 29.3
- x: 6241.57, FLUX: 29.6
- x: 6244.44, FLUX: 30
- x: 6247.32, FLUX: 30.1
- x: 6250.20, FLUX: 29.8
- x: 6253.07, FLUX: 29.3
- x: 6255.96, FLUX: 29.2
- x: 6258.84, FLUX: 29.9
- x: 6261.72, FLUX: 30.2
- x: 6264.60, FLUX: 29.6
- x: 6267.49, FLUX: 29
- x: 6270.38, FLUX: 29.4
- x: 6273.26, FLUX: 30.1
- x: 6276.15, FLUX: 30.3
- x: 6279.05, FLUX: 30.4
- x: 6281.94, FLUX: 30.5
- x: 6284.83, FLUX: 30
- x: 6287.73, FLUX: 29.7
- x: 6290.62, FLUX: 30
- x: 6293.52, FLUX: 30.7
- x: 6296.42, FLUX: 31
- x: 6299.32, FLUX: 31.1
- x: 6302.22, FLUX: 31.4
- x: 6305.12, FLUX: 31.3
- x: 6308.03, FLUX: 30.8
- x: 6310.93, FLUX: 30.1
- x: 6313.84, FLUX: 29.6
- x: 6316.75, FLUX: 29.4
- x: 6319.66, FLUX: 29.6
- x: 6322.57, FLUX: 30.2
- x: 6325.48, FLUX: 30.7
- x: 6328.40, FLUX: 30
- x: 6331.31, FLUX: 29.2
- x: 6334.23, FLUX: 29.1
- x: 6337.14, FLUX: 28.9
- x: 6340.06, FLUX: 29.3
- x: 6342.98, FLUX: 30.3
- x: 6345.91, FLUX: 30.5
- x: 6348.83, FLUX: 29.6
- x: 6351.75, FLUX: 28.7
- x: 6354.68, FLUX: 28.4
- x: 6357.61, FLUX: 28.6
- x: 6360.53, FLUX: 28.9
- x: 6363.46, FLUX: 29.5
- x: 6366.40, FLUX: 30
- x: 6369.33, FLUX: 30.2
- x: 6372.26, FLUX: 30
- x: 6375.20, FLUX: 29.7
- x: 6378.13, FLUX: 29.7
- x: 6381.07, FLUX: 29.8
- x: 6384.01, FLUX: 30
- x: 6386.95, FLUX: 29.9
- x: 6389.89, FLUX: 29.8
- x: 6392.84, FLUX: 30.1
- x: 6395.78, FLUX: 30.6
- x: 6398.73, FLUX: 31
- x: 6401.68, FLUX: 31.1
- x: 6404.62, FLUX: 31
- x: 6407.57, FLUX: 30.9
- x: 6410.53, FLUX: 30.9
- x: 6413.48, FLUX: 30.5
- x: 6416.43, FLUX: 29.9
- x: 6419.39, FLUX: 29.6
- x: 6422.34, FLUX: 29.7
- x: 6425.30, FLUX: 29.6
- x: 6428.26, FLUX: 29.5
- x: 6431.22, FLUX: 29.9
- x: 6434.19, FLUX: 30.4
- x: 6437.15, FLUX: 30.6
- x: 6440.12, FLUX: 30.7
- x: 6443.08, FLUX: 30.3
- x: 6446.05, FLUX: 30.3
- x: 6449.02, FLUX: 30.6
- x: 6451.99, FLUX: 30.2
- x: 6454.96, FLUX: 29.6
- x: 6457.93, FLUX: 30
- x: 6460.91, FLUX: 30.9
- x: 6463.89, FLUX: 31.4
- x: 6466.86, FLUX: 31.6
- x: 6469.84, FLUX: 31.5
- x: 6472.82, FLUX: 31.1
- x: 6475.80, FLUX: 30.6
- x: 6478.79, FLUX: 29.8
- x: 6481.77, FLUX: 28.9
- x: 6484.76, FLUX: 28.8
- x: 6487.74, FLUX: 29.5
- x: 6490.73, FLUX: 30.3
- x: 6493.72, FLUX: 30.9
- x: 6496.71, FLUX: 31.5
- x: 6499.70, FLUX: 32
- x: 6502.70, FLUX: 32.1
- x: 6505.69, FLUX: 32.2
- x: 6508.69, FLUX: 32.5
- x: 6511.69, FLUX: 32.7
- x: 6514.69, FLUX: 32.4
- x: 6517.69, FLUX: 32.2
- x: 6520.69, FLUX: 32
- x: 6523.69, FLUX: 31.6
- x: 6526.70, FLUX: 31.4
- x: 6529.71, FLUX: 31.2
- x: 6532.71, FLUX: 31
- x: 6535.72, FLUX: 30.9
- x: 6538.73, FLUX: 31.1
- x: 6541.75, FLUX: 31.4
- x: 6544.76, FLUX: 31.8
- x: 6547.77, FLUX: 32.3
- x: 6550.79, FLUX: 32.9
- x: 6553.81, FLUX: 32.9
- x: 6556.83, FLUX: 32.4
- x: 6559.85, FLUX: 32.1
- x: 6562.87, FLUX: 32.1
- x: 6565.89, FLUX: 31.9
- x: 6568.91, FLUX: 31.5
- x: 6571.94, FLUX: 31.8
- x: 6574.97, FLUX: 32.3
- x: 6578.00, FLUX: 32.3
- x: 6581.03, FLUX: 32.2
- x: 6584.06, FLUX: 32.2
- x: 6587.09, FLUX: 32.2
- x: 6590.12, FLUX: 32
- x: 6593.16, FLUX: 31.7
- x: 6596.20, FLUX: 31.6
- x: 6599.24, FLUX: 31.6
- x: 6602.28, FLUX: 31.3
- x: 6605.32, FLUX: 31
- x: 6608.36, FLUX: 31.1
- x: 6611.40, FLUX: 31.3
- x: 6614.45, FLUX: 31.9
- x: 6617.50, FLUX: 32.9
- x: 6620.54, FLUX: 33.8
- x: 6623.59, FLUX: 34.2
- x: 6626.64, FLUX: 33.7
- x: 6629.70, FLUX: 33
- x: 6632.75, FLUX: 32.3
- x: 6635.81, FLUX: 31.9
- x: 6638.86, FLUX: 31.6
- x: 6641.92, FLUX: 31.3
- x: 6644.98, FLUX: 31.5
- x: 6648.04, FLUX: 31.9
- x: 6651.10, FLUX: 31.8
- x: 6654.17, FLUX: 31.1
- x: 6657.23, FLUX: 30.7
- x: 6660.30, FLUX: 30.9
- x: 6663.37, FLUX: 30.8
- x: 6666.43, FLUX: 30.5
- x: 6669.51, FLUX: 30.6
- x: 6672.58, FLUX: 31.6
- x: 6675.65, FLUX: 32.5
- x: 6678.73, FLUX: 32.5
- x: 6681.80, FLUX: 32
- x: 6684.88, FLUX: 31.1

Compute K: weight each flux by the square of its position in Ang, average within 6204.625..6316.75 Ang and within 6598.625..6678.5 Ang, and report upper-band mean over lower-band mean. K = 1.19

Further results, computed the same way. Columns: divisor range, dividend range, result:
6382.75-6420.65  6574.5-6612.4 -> 1.11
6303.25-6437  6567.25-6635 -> 1.15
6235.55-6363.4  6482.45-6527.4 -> 1.12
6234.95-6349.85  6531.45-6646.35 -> 1.17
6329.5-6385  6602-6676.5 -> 1.18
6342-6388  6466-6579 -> 1.12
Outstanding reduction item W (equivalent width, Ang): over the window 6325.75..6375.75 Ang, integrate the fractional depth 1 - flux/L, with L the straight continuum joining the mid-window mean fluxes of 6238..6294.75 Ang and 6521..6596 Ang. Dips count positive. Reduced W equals 1.56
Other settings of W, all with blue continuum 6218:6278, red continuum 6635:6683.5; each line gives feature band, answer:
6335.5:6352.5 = 0.35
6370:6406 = 0.19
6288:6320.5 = -0.42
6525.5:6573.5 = -1.21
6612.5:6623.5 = -0.60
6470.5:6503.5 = 0.30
